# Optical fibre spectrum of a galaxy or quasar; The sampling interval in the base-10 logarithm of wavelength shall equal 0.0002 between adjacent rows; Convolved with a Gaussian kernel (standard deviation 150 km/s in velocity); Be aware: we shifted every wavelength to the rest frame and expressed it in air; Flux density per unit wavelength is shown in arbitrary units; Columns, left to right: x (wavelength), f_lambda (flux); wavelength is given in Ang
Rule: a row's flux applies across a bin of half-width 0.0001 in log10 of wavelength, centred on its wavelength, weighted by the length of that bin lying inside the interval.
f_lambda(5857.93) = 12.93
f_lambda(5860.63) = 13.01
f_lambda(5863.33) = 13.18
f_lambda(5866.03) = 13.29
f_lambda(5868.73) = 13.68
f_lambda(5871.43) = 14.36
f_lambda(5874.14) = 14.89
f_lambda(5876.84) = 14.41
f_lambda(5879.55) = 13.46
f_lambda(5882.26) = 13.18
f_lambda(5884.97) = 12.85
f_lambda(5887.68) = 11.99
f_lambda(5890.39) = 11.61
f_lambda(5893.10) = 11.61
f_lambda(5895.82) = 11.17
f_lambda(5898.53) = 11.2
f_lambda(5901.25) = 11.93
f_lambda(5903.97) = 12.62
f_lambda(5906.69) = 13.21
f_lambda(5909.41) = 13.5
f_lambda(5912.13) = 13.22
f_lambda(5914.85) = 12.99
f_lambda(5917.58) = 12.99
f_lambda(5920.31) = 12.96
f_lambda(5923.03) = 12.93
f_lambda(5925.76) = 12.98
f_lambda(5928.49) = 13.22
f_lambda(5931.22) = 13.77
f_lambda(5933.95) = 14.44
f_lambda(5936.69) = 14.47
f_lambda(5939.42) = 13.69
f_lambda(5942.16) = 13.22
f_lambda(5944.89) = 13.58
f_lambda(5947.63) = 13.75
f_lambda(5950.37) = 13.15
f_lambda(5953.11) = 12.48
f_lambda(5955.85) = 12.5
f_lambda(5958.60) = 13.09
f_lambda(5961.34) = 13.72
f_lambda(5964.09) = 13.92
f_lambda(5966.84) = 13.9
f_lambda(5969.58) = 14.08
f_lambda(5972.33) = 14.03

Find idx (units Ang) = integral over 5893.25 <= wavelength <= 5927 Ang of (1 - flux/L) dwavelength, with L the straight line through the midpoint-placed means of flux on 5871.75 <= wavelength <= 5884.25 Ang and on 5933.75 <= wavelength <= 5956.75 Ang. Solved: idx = 2.7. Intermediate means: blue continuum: 14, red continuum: 13.4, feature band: 12.6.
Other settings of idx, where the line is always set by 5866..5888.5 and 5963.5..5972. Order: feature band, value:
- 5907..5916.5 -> 0.4 Ang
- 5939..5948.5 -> 0.2 Ang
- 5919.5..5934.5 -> 0.5 Ang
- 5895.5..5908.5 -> 1.5 Ang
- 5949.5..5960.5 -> 0.9 Ang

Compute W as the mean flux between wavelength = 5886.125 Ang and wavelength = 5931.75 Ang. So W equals 12.6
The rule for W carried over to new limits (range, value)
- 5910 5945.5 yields 13.4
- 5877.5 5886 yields 13.3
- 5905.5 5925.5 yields 13.1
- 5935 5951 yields 13.7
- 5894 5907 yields 11.9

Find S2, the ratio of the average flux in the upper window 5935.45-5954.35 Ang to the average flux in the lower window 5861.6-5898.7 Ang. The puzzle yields 1.04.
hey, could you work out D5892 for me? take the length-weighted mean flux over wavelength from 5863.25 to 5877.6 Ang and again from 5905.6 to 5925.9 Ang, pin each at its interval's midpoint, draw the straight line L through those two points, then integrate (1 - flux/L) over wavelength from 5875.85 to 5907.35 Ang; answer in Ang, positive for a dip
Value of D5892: 2.8 Ang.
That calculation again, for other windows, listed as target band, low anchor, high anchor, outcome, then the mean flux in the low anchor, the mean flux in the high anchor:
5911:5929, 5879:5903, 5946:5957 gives -0.7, 12.1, 13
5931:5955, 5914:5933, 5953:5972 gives -0.5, 13.2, 13.5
